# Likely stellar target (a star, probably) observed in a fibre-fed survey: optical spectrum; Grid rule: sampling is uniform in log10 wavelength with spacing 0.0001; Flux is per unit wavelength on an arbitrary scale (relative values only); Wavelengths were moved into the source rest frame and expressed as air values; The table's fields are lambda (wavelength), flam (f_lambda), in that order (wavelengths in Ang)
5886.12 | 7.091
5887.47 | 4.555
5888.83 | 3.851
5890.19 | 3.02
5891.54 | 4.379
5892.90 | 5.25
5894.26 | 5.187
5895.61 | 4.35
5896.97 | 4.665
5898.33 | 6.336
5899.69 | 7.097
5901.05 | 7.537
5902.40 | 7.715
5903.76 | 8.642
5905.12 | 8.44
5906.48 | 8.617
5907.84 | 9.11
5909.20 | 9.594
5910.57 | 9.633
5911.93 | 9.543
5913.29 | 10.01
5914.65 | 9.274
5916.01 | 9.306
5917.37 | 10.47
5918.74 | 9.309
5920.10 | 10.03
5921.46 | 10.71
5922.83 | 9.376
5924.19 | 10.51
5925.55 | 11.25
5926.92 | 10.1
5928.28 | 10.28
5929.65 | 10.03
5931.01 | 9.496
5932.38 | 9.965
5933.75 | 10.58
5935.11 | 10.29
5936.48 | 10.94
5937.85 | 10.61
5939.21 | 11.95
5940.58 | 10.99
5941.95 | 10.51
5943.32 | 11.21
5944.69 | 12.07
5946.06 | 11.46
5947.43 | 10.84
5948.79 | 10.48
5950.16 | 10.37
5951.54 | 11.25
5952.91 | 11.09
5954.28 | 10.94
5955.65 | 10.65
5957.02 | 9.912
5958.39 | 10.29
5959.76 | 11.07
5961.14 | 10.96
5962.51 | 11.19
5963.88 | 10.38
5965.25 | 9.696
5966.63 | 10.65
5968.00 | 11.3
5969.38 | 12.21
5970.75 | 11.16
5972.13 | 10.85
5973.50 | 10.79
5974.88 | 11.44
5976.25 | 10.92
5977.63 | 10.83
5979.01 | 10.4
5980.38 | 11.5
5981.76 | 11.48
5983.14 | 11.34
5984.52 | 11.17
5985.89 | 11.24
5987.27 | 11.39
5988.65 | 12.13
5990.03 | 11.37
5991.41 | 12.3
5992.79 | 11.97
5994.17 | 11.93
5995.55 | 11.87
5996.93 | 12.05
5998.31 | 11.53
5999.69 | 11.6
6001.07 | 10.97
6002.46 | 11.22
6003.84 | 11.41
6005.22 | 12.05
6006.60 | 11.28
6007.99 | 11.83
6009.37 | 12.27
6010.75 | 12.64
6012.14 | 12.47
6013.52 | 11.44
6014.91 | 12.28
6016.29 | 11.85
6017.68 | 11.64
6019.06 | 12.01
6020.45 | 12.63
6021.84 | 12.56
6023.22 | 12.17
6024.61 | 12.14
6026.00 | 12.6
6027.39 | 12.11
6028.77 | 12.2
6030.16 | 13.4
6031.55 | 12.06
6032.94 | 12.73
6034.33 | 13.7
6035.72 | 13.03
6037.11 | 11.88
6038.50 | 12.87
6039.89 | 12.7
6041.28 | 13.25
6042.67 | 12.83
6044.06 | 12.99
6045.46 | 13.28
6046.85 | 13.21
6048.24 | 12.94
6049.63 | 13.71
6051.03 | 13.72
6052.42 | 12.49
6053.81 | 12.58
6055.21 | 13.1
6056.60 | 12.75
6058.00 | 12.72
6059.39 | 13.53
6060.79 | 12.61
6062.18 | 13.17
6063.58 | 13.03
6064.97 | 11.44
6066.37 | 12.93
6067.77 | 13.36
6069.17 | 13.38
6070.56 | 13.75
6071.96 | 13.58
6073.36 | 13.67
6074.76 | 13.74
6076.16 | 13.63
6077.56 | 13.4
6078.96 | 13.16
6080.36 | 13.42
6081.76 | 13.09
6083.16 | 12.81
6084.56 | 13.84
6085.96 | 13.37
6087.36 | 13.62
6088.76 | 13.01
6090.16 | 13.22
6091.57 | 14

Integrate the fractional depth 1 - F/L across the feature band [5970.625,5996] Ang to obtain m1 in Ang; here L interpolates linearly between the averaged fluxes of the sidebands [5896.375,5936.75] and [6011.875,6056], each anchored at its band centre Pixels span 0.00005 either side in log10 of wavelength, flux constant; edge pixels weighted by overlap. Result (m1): -0.4 Ang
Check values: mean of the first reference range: 9.29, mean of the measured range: 11.4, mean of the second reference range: 12.6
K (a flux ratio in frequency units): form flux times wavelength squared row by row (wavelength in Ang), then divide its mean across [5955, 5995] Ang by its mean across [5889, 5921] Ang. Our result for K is 1.5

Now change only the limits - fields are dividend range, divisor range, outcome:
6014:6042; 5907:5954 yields 1.24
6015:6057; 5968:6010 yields 1.12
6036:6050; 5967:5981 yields 1.19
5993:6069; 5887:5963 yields 1.39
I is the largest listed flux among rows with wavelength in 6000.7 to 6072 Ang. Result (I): 13.75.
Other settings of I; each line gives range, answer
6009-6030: 12.64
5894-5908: 9.11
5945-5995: 12.3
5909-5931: 11.25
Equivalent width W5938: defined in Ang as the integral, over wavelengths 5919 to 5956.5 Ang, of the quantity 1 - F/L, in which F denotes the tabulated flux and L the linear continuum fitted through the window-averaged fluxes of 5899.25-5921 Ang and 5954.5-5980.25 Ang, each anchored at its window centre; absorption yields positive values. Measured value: -2.8 Ang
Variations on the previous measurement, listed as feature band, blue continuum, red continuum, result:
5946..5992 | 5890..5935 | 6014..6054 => -2.4 Ang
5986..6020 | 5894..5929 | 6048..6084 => -1.3 Ang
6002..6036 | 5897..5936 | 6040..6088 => -0.6 Ang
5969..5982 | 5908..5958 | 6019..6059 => 0.3 Ang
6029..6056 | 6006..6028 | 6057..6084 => -0.7 Ang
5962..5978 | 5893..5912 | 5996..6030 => -1.1 Ang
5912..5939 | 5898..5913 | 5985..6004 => -2.8 Ang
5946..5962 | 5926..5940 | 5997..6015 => 0.1 Ang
